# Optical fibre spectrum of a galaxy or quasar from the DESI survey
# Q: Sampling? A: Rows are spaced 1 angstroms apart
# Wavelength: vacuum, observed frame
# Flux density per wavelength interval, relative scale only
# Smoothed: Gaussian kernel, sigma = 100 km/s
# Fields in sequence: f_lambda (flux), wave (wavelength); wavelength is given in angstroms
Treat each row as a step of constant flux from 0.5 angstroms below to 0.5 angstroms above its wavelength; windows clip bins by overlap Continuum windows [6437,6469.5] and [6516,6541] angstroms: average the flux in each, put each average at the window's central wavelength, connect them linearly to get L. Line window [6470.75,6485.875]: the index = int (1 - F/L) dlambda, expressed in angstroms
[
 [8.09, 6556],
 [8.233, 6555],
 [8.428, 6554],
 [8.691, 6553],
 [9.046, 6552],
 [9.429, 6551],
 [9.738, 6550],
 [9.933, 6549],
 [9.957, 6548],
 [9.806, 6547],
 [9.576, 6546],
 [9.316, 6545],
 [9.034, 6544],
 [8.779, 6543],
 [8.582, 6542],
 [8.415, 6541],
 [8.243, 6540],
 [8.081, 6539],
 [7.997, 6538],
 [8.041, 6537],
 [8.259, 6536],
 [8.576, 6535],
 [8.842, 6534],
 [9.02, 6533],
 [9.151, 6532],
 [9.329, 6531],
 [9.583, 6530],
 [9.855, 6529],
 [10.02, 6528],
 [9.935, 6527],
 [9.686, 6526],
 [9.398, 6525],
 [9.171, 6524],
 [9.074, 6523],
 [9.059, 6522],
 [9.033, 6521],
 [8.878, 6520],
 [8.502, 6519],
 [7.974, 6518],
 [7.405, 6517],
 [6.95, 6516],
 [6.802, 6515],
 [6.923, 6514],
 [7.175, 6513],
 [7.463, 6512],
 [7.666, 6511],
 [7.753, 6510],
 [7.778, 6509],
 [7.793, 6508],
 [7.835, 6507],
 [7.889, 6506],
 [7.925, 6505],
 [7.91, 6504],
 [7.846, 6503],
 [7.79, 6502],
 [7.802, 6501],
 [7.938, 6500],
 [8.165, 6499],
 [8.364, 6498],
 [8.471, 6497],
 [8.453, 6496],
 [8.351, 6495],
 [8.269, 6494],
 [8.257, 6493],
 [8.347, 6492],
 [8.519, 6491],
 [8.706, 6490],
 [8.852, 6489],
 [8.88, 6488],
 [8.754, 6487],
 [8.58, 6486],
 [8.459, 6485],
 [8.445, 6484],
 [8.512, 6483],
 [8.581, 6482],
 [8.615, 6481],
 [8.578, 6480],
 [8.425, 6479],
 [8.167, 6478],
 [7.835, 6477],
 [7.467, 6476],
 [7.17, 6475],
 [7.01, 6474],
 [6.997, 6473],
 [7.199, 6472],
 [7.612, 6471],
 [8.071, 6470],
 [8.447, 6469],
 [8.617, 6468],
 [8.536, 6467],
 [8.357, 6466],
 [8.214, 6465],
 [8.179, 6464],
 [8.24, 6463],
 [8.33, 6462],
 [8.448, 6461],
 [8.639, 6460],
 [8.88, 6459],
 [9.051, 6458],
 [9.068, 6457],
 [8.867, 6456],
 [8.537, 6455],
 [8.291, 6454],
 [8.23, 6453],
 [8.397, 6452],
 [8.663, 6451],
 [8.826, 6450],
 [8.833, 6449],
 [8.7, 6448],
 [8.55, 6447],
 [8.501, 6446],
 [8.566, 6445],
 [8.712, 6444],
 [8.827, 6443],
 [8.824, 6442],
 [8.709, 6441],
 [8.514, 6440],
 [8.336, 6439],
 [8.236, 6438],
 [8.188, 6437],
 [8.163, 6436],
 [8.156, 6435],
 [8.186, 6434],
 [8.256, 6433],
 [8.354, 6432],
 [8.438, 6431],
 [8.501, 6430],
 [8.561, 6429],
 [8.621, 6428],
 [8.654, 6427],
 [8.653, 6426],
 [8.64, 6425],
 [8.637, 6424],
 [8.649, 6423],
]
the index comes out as 1.21 angstroms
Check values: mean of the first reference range 8.56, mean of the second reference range 8.83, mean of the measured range 7.96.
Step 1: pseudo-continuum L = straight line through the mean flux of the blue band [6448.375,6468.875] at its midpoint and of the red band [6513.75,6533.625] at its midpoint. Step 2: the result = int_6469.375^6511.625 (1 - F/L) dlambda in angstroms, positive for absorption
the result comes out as 2.9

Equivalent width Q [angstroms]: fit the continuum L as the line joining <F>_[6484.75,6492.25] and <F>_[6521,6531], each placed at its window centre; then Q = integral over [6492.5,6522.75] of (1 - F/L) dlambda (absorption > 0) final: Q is 3.74 angstroms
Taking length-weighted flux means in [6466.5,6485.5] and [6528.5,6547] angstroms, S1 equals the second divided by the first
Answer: 1.1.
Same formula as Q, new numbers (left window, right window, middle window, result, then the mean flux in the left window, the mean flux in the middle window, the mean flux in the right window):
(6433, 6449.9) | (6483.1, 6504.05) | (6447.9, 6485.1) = 0.59 angstroms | 8.5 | 8.3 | 8.35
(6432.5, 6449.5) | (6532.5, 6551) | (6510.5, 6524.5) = 1.28 angstroms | 8.49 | 8.01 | 8.91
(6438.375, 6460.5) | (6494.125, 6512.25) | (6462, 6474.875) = 0.72 angstroms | 8.66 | 7.95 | 7.97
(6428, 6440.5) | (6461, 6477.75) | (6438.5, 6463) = -1.48 angstroms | 8.34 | 8.63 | 7.91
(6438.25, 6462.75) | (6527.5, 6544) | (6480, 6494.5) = 0.25 angstroms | 8.63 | 8.56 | 8.81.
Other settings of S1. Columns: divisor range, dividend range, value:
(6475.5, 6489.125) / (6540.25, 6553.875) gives 1.09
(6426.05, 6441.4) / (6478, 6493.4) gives 1.02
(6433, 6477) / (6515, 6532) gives 1.07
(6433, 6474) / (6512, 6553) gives 1.05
